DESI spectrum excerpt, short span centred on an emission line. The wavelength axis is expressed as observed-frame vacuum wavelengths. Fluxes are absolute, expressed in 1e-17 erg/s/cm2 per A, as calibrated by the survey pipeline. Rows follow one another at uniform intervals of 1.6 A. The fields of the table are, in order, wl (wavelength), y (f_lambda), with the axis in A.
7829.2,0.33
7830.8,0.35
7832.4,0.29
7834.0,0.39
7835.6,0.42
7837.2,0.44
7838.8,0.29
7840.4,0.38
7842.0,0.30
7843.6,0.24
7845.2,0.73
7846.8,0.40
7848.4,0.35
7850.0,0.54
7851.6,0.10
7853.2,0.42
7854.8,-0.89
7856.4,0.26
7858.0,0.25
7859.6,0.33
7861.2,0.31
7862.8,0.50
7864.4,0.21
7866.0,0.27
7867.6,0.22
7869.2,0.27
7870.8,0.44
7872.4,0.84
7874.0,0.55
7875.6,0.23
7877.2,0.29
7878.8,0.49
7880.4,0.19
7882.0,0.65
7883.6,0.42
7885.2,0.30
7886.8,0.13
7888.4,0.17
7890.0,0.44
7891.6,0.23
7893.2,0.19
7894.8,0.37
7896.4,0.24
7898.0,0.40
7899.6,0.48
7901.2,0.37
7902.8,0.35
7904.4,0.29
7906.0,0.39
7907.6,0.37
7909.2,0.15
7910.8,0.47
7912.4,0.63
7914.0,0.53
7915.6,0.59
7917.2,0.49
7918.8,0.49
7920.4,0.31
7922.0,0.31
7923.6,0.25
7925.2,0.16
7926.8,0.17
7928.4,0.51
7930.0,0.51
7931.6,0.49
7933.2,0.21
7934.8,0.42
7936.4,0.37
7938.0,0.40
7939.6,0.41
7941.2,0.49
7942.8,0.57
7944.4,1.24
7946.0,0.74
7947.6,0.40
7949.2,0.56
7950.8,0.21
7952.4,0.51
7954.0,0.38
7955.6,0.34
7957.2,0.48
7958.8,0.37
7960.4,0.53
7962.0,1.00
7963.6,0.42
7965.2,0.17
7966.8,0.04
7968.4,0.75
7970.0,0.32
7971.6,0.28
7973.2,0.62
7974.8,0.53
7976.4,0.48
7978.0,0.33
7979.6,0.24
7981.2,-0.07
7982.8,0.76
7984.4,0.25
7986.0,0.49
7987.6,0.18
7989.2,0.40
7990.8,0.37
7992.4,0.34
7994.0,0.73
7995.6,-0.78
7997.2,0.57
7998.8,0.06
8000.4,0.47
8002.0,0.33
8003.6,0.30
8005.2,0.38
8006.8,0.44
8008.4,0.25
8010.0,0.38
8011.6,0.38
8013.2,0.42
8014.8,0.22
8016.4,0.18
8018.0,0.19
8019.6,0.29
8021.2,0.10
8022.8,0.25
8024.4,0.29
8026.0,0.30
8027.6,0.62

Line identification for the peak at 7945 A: [S II]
